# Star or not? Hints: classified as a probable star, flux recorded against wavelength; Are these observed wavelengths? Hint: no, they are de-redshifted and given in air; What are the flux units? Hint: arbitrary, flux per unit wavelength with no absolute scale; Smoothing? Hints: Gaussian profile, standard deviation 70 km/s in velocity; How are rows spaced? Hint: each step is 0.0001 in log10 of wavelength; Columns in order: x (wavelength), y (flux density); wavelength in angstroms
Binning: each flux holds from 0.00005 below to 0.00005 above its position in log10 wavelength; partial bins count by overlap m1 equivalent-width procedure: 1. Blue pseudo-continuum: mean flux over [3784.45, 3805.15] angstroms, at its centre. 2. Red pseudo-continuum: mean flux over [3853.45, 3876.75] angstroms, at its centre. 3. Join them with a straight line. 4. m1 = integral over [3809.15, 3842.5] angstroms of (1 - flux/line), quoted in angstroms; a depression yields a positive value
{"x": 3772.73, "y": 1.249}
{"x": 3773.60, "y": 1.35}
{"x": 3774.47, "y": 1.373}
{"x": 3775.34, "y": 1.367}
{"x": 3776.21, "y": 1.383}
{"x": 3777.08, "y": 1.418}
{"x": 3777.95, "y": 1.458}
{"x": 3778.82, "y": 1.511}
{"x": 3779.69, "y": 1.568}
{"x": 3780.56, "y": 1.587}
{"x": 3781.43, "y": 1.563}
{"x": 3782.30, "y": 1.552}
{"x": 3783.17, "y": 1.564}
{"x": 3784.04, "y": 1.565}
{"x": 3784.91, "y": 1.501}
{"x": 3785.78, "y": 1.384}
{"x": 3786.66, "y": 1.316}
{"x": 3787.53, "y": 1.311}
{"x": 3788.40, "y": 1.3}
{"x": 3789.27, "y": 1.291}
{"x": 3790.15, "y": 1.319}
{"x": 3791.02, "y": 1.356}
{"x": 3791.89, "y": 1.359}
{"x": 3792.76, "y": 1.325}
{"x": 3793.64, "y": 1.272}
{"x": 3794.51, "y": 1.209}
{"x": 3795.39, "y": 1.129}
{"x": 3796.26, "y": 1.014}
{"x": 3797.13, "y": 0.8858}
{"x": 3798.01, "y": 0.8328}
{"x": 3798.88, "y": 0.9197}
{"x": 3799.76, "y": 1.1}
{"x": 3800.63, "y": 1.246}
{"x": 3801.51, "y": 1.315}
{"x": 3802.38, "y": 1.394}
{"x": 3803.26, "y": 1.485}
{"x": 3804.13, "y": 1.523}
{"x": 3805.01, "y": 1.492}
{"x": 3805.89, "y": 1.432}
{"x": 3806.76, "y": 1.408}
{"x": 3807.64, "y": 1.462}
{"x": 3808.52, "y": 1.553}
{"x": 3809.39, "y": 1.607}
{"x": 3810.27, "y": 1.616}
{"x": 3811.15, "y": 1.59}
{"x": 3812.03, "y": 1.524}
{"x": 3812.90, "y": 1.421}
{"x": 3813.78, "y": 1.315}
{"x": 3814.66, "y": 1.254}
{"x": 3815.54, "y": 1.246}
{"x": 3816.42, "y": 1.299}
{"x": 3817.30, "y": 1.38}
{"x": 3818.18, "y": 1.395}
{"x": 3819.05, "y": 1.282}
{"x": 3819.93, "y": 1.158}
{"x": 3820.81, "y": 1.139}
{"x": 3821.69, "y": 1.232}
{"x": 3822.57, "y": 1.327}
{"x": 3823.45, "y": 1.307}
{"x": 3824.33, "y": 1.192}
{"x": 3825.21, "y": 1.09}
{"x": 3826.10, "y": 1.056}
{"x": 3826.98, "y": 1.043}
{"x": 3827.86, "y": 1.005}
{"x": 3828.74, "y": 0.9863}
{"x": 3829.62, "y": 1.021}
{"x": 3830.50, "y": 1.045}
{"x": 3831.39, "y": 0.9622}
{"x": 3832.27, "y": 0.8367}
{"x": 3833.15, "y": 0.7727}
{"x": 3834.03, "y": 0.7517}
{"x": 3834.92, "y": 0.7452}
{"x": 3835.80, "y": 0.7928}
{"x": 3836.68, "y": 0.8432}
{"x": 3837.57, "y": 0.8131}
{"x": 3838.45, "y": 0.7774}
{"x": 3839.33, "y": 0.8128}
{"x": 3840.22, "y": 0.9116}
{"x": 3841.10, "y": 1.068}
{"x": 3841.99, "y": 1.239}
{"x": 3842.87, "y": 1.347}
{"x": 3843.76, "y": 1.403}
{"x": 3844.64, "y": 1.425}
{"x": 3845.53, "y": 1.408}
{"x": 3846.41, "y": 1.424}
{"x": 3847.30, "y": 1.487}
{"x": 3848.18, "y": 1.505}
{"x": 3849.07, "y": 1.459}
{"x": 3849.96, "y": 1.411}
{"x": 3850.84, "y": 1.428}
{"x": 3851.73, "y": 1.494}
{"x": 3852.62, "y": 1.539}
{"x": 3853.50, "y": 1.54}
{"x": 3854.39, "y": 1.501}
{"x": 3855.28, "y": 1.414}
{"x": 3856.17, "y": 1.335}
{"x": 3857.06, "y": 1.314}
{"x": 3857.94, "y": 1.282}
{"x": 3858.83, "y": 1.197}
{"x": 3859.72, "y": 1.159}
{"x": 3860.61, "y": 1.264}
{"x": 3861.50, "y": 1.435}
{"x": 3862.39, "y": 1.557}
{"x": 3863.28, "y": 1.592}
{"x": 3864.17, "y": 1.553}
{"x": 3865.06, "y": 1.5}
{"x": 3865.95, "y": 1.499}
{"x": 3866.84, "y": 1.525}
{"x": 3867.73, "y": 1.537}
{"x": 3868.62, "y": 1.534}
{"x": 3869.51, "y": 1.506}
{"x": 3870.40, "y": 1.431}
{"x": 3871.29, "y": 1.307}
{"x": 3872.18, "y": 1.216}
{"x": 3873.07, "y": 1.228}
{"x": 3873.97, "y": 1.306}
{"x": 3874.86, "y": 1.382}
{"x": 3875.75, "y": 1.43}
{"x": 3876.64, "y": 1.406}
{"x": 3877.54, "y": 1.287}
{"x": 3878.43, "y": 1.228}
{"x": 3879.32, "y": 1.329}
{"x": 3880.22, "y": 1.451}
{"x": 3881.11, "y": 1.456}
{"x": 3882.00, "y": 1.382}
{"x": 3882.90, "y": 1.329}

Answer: 4.9 angstroms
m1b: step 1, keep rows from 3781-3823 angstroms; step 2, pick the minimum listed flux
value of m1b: 0.8328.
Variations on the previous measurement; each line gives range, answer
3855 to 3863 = 1.159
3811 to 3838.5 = 0.7452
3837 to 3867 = 0.7774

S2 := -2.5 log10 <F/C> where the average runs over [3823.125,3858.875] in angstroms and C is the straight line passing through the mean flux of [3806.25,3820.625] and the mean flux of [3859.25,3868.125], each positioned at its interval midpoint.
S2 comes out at 0.222 mag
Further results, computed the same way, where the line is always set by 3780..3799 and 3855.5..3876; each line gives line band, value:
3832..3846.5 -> 0.322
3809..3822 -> -0.023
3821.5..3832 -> 0.224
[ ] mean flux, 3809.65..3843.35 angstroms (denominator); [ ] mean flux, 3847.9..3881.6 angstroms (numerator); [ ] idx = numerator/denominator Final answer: 1.25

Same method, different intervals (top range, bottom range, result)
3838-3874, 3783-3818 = 1.02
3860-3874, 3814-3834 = 1.27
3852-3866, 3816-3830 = 1.20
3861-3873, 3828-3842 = 1.65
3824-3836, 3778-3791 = 0.66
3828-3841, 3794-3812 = 0.66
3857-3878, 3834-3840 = 1.75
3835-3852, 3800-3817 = 0.84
